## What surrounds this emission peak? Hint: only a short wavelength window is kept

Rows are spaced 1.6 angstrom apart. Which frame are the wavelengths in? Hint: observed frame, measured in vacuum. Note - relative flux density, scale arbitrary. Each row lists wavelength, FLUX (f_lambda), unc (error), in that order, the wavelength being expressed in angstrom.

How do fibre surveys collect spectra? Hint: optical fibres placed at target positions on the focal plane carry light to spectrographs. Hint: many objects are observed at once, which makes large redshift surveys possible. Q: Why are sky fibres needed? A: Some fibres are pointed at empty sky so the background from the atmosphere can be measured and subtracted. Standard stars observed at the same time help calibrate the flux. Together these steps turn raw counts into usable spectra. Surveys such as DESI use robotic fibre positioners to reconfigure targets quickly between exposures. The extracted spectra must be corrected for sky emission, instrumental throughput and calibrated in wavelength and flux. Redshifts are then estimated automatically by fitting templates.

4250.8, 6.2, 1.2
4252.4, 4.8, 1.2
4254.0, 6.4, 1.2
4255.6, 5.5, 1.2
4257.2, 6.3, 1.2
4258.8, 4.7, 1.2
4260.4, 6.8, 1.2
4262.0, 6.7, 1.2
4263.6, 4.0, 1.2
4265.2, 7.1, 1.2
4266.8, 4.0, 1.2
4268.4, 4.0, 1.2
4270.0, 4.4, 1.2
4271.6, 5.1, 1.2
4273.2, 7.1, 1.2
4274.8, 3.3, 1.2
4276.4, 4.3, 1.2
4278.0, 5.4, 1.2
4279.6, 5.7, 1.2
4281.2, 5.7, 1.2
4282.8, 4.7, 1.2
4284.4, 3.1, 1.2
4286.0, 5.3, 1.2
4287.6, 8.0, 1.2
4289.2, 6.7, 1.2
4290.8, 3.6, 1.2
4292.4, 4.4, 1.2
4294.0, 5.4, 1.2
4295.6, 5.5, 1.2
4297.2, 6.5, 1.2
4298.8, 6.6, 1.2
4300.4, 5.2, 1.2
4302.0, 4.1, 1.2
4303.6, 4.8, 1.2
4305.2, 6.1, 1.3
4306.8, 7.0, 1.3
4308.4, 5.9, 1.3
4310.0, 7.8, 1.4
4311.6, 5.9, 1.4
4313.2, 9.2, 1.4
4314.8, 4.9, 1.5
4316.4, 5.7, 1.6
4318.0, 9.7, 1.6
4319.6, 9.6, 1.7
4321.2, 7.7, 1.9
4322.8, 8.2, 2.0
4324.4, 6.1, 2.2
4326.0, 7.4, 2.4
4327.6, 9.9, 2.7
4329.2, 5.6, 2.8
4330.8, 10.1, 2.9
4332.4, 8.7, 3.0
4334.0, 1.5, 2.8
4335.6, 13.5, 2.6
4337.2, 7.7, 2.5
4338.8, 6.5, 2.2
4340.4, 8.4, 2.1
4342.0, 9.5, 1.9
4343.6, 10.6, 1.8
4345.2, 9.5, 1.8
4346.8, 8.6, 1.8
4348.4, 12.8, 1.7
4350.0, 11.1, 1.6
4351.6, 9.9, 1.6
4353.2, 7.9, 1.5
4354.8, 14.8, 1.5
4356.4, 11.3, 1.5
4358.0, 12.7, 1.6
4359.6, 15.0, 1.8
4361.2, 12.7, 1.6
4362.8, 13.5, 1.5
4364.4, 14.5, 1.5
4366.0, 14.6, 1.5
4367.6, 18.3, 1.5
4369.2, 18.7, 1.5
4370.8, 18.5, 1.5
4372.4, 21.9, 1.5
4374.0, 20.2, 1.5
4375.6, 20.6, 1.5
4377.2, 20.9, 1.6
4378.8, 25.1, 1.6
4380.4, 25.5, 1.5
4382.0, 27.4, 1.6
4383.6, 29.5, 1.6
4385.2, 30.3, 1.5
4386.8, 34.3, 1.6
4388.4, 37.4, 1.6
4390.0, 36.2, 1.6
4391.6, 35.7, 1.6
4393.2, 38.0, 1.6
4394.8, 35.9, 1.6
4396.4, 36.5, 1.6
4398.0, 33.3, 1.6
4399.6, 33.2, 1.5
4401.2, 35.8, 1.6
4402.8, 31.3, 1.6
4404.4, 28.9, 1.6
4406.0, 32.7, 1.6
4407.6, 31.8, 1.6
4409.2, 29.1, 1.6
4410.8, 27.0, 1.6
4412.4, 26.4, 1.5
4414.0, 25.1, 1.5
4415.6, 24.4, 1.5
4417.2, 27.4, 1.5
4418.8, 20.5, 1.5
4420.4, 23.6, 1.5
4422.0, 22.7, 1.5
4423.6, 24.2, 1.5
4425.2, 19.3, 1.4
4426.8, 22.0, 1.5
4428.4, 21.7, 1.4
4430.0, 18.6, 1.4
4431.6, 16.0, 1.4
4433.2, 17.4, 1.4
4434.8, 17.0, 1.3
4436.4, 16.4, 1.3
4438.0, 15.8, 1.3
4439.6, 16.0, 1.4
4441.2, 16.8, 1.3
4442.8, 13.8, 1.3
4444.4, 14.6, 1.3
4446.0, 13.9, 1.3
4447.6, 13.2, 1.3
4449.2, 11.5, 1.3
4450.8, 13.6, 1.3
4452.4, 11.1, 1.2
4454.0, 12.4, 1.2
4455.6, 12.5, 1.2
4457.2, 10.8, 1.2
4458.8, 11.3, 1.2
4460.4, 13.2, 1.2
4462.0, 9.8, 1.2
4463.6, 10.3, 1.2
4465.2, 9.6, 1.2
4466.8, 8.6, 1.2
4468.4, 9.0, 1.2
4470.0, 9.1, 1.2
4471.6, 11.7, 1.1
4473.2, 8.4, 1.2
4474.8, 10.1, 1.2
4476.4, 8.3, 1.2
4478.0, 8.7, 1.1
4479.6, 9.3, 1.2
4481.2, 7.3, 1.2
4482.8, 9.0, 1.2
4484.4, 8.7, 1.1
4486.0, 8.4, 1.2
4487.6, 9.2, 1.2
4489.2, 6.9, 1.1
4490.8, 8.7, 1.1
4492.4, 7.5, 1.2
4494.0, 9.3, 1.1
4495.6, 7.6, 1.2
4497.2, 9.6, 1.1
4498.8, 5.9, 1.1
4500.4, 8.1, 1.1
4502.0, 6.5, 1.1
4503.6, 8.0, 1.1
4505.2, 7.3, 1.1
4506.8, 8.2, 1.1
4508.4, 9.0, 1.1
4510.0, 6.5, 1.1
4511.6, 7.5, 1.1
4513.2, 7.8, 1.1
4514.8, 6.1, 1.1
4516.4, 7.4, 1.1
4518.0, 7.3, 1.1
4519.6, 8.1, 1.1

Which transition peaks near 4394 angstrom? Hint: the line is C IV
